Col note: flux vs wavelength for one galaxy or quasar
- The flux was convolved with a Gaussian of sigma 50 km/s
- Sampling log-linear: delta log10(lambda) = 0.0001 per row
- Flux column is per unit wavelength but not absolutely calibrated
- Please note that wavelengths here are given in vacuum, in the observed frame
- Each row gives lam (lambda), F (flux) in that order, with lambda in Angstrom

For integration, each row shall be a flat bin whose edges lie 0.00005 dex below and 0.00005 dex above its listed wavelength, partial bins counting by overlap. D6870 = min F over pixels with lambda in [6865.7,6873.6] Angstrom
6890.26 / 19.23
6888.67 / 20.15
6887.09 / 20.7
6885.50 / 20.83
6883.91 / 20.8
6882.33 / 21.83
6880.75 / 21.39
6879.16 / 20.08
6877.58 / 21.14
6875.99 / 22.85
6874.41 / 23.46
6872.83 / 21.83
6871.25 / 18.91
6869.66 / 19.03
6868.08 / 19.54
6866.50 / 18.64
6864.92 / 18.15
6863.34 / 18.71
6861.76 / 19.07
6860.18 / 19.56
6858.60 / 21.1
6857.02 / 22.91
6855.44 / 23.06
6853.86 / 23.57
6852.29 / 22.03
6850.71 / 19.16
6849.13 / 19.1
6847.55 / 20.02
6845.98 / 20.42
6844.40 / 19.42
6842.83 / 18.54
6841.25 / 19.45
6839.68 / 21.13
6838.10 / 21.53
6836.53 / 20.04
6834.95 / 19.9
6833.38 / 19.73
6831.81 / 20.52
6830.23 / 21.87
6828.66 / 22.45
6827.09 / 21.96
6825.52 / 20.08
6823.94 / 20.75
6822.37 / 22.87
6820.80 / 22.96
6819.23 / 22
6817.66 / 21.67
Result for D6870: 18.64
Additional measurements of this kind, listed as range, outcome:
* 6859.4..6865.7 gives 18.15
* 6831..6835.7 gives 19.73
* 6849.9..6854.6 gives 19.16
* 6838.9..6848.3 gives 18.54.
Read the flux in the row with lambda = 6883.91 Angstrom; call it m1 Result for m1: 20.8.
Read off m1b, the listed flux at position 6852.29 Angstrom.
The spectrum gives 22.03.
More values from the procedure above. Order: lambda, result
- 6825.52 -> 20.08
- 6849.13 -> 19.1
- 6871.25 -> 18.91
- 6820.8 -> 22.96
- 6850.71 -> 19.16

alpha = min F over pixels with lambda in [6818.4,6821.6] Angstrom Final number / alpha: 22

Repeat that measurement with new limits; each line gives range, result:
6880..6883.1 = 21.39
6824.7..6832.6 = 20.08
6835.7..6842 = 19.45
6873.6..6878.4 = 21.14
